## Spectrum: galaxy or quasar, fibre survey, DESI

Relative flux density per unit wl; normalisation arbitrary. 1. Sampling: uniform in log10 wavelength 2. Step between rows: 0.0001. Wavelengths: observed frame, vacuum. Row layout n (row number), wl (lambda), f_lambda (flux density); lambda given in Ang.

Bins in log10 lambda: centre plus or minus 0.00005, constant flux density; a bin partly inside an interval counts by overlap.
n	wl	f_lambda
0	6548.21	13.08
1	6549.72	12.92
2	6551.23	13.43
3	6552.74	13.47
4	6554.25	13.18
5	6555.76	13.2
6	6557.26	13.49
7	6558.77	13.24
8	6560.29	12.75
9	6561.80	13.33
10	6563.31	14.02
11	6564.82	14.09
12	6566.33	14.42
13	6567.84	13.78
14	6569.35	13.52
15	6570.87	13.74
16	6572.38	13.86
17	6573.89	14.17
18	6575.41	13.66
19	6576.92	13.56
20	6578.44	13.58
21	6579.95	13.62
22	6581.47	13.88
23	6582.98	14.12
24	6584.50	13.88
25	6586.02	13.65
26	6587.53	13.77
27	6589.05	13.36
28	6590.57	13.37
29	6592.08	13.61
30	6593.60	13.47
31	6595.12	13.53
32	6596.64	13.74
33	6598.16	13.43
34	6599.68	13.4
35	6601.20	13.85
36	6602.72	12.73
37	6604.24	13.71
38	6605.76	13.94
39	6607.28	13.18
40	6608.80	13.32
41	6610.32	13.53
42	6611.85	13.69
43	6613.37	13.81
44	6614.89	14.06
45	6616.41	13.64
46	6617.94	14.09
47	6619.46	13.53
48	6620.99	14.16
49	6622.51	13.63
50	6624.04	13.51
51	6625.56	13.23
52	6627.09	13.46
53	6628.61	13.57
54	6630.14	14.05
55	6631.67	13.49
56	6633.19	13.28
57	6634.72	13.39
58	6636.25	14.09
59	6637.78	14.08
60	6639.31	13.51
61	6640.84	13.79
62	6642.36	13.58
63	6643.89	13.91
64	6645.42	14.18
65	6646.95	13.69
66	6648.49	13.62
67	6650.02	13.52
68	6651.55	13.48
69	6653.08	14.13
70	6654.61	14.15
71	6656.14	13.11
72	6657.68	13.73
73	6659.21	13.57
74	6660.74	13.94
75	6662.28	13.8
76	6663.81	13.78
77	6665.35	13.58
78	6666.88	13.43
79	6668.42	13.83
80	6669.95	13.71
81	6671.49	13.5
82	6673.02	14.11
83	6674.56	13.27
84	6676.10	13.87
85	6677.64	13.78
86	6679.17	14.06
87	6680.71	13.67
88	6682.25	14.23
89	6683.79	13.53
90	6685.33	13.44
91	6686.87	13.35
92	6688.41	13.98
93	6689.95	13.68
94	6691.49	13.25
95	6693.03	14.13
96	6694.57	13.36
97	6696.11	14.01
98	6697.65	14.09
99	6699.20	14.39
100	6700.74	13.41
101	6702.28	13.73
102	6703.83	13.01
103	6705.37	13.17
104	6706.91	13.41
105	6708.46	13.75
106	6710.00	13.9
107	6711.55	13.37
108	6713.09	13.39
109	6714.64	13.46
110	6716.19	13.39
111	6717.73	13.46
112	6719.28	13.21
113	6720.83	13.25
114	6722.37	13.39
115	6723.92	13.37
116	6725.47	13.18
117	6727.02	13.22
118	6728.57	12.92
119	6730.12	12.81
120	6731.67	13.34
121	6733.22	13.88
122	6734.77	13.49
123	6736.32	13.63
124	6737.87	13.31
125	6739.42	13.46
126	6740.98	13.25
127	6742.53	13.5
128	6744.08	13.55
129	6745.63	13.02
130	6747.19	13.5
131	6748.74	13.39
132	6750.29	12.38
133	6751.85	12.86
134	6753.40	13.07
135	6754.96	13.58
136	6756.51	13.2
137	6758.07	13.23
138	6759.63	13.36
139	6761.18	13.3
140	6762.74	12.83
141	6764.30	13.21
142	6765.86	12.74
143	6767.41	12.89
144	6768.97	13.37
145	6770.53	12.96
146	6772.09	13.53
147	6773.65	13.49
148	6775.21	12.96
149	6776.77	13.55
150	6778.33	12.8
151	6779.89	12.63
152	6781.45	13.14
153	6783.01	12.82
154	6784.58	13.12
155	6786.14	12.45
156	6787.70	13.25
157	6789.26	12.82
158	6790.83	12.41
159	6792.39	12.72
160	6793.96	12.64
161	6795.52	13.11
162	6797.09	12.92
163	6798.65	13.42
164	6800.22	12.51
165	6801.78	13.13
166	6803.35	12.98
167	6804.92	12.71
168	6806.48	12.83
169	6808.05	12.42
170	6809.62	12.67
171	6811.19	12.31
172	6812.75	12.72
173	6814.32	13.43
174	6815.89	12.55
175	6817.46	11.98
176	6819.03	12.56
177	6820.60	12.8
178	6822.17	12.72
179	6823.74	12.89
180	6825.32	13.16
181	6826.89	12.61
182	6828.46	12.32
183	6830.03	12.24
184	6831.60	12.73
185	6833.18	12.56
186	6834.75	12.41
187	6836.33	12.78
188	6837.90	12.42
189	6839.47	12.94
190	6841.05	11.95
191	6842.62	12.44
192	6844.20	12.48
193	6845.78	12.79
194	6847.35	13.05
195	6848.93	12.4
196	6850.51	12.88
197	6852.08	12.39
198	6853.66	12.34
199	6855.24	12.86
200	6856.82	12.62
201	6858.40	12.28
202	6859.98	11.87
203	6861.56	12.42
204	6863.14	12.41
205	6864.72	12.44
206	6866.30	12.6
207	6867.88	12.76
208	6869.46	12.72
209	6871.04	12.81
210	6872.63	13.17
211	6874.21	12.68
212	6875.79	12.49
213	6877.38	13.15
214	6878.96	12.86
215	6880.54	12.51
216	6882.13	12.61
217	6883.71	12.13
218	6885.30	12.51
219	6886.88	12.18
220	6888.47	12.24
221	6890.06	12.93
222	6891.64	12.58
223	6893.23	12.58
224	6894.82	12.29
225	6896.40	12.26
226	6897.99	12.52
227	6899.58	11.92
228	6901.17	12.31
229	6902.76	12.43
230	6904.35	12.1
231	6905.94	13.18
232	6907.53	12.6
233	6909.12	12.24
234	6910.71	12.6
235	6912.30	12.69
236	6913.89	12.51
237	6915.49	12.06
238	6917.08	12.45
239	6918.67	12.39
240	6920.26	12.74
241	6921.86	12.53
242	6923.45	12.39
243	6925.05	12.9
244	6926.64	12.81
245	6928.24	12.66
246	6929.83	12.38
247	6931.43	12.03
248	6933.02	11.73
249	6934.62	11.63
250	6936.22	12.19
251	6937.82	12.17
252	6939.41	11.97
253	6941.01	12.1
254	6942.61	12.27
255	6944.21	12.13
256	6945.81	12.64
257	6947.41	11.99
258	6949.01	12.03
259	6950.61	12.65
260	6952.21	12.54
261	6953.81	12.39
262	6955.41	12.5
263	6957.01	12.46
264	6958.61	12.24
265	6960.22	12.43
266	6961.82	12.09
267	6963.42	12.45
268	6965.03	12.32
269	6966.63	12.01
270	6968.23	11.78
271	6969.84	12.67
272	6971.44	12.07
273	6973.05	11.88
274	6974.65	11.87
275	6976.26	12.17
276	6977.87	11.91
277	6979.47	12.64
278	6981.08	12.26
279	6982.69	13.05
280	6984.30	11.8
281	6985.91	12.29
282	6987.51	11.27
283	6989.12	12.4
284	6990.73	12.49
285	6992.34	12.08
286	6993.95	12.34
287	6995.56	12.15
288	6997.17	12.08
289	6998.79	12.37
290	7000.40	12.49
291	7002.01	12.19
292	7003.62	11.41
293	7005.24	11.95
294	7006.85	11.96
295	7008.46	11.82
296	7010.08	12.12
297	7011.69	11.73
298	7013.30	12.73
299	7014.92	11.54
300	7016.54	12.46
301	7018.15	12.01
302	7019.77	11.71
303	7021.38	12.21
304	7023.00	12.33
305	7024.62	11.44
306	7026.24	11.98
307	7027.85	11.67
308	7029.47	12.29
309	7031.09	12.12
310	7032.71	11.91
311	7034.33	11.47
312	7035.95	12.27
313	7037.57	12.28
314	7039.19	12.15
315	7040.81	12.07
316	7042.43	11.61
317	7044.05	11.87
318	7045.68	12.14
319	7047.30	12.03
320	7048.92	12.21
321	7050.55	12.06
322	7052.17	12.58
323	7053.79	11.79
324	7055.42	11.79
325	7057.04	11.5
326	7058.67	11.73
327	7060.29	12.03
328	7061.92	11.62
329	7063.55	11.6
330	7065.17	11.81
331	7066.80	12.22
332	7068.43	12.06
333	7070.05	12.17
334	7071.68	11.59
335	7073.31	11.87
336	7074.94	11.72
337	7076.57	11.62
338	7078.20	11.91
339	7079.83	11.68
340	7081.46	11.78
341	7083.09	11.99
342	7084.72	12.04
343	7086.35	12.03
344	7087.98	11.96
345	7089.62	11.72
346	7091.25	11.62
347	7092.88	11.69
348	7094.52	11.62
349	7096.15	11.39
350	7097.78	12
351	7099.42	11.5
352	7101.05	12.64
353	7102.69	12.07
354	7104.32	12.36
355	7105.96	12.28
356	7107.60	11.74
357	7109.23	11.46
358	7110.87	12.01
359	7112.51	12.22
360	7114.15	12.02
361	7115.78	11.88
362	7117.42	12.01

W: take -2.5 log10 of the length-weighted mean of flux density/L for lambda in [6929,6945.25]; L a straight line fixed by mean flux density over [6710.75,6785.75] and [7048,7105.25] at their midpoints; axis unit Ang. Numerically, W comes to 0.03 mag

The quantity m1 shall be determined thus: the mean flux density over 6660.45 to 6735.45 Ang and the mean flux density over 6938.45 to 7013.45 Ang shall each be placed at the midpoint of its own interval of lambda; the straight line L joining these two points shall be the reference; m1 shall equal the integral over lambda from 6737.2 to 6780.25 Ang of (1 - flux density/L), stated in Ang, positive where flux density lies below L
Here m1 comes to 0.3 Ang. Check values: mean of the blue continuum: 13.6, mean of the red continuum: 12.2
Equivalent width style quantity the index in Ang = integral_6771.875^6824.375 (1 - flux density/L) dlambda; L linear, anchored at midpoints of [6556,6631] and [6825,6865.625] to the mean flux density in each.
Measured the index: -0.45 Ang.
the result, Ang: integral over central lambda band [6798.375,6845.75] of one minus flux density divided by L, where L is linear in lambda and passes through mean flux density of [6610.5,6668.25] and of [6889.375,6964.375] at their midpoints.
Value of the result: 0.8 Ang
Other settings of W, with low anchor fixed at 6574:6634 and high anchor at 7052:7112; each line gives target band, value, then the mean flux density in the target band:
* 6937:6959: 0.01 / 12.3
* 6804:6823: 0.02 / 12.6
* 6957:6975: 0.01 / 12.2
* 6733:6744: -0.03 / 13.5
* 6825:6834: 0.02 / 12.6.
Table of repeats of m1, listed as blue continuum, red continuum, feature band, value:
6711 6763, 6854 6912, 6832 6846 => 0.3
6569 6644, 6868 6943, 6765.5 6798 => -0.1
